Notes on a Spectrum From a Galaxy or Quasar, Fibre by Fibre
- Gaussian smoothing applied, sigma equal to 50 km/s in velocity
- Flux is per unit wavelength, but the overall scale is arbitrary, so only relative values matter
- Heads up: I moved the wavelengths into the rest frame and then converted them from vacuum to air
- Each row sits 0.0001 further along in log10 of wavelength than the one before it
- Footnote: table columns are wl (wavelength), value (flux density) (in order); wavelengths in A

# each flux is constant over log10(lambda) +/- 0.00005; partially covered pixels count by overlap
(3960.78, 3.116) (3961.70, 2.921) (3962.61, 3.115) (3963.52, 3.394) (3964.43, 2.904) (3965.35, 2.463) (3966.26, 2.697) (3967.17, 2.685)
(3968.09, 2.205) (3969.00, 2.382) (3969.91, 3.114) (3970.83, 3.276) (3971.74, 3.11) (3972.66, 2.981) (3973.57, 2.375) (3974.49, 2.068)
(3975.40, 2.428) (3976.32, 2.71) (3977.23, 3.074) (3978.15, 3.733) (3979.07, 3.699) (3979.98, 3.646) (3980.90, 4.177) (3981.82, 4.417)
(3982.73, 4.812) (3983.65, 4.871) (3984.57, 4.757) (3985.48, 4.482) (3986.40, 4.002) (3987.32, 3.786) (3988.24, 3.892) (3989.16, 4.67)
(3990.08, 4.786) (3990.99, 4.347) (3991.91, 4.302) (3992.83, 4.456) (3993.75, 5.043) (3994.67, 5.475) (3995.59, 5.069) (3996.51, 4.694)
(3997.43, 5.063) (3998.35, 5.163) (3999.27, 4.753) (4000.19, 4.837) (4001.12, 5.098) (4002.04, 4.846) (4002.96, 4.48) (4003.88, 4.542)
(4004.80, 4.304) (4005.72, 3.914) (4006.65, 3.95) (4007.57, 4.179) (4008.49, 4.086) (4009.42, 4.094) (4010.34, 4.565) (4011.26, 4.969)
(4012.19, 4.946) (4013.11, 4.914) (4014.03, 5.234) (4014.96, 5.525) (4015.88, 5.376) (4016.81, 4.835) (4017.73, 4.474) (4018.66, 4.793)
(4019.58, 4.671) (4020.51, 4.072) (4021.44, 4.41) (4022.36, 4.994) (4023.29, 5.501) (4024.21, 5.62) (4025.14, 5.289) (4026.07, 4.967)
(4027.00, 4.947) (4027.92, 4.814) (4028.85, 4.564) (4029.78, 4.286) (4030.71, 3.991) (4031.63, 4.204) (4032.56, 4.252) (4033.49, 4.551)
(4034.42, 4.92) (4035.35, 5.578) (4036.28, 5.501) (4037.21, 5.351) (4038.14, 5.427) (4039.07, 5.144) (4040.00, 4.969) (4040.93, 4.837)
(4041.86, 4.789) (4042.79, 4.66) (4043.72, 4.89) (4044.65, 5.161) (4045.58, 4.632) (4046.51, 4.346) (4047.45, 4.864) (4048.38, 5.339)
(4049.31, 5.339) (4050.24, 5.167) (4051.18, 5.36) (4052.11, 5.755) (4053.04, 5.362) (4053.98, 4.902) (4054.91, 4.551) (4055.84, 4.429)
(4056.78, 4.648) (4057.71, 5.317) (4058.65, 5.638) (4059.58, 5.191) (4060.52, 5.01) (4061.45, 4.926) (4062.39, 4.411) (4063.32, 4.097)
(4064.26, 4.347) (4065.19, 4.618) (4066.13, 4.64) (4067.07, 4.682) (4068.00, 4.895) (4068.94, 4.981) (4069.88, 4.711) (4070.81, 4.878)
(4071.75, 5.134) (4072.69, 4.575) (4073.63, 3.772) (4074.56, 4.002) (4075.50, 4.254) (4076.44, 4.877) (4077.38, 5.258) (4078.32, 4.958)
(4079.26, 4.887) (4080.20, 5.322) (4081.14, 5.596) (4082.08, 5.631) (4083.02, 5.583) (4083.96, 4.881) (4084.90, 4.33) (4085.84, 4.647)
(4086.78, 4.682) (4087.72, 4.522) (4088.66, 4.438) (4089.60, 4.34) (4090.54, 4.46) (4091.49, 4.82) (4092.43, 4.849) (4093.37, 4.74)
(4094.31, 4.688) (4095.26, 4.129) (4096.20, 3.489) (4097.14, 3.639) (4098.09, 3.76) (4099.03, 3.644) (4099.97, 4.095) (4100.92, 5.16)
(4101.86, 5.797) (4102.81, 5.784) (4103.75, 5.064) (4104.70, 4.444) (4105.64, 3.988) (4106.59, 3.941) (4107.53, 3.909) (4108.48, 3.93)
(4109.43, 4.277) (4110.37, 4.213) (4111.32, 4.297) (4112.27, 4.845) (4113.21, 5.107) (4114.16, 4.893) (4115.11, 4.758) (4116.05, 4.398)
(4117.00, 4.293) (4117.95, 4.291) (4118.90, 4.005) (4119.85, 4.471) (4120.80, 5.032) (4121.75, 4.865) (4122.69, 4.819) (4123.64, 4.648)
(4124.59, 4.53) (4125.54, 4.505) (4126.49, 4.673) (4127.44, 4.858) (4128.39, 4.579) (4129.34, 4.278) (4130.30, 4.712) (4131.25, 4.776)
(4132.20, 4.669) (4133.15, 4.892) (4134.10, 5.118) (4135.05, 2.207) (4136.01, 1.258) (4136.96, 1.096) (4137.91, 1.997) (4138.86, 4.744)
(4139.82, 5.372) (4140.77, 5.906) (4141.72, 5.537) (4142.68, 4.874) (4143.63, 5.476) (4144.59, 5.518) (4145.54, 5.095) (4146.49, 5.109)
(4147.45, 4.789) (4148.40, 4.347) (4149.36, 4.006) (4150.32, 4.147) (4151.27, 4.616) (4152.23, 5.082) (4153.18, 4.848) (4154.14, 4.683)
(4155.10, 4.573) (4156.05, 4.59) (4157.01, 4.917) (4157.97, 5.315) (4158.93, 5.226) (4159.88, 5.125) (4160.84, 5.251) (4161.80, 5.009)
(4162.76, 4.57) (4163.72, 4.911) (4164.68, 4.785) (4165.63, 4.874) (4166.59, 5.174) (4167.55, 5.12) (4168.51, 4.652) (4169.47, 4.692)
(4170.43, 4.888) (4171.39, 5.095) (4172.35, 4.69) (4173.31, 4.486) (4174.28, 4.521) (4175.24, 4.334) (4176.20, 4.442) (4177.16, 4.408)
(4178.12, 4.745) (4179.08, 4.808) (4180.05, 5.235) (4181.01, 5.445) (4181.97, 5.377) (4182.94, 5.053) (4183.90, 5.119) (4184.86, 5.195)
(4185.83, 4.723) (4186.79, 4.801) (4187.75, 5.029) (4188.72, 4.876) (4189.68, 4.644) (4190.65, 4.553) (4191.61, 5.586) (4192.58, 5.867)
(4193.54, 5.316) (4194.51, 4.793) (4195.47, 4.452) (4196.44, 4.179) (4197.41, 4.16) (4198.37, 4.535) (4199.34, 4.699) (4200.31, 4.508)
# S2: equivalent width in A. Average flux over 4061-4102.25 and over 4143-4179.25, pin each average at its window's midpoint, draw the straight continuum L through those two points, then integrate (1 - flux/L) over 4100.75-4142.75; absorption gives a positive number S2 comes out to 2.6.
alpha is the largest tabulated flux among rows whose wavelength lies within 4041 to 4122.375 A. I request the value 5.797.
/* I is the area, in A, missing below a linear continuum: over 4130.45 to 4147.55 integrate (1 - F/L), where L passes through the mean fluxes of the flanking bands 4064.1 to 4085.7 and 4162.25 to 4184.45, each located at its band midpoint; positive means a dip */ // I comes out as 1.7 A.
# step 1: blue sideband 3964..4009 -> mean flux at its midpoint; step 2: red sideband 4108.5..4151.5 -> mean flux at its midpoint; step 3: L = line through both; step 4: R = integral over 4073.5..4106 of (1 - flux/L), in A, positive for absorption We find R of -2.6 A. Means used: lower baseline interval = 3.94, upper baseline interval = 4.46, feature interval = 4.66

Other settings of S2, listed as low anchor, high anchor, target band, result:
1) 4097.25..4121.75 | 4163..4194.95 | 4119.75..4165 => 0.96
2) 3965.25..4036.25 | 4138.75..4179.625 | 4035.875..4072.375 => -3.71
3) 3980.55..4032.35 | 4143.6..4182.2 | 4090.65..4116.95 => 1.71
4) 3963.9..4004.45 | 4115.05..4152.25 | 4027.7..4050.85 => -4.23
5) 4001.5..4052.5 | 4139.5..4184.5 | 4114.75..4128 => 0.82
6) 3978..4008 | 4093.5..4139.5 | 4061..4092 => -2.67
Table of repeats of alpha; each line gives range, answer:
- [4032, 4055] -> 5.755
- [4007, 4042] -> 5.62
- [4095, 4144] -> 5.906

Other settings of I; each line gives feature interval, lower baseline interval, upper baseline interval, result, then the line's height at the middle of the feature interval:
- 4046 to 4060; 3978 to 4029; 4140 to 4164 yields -0.98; 4.75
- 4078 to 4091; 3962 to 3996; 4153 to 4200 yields -1.74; 4.3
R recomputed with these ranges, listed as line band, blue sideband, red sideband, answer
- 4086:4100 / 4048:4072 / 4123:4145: 1.1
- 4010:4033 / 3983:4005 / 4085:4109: -1.0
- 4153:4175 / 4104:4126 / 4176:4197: -0.3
